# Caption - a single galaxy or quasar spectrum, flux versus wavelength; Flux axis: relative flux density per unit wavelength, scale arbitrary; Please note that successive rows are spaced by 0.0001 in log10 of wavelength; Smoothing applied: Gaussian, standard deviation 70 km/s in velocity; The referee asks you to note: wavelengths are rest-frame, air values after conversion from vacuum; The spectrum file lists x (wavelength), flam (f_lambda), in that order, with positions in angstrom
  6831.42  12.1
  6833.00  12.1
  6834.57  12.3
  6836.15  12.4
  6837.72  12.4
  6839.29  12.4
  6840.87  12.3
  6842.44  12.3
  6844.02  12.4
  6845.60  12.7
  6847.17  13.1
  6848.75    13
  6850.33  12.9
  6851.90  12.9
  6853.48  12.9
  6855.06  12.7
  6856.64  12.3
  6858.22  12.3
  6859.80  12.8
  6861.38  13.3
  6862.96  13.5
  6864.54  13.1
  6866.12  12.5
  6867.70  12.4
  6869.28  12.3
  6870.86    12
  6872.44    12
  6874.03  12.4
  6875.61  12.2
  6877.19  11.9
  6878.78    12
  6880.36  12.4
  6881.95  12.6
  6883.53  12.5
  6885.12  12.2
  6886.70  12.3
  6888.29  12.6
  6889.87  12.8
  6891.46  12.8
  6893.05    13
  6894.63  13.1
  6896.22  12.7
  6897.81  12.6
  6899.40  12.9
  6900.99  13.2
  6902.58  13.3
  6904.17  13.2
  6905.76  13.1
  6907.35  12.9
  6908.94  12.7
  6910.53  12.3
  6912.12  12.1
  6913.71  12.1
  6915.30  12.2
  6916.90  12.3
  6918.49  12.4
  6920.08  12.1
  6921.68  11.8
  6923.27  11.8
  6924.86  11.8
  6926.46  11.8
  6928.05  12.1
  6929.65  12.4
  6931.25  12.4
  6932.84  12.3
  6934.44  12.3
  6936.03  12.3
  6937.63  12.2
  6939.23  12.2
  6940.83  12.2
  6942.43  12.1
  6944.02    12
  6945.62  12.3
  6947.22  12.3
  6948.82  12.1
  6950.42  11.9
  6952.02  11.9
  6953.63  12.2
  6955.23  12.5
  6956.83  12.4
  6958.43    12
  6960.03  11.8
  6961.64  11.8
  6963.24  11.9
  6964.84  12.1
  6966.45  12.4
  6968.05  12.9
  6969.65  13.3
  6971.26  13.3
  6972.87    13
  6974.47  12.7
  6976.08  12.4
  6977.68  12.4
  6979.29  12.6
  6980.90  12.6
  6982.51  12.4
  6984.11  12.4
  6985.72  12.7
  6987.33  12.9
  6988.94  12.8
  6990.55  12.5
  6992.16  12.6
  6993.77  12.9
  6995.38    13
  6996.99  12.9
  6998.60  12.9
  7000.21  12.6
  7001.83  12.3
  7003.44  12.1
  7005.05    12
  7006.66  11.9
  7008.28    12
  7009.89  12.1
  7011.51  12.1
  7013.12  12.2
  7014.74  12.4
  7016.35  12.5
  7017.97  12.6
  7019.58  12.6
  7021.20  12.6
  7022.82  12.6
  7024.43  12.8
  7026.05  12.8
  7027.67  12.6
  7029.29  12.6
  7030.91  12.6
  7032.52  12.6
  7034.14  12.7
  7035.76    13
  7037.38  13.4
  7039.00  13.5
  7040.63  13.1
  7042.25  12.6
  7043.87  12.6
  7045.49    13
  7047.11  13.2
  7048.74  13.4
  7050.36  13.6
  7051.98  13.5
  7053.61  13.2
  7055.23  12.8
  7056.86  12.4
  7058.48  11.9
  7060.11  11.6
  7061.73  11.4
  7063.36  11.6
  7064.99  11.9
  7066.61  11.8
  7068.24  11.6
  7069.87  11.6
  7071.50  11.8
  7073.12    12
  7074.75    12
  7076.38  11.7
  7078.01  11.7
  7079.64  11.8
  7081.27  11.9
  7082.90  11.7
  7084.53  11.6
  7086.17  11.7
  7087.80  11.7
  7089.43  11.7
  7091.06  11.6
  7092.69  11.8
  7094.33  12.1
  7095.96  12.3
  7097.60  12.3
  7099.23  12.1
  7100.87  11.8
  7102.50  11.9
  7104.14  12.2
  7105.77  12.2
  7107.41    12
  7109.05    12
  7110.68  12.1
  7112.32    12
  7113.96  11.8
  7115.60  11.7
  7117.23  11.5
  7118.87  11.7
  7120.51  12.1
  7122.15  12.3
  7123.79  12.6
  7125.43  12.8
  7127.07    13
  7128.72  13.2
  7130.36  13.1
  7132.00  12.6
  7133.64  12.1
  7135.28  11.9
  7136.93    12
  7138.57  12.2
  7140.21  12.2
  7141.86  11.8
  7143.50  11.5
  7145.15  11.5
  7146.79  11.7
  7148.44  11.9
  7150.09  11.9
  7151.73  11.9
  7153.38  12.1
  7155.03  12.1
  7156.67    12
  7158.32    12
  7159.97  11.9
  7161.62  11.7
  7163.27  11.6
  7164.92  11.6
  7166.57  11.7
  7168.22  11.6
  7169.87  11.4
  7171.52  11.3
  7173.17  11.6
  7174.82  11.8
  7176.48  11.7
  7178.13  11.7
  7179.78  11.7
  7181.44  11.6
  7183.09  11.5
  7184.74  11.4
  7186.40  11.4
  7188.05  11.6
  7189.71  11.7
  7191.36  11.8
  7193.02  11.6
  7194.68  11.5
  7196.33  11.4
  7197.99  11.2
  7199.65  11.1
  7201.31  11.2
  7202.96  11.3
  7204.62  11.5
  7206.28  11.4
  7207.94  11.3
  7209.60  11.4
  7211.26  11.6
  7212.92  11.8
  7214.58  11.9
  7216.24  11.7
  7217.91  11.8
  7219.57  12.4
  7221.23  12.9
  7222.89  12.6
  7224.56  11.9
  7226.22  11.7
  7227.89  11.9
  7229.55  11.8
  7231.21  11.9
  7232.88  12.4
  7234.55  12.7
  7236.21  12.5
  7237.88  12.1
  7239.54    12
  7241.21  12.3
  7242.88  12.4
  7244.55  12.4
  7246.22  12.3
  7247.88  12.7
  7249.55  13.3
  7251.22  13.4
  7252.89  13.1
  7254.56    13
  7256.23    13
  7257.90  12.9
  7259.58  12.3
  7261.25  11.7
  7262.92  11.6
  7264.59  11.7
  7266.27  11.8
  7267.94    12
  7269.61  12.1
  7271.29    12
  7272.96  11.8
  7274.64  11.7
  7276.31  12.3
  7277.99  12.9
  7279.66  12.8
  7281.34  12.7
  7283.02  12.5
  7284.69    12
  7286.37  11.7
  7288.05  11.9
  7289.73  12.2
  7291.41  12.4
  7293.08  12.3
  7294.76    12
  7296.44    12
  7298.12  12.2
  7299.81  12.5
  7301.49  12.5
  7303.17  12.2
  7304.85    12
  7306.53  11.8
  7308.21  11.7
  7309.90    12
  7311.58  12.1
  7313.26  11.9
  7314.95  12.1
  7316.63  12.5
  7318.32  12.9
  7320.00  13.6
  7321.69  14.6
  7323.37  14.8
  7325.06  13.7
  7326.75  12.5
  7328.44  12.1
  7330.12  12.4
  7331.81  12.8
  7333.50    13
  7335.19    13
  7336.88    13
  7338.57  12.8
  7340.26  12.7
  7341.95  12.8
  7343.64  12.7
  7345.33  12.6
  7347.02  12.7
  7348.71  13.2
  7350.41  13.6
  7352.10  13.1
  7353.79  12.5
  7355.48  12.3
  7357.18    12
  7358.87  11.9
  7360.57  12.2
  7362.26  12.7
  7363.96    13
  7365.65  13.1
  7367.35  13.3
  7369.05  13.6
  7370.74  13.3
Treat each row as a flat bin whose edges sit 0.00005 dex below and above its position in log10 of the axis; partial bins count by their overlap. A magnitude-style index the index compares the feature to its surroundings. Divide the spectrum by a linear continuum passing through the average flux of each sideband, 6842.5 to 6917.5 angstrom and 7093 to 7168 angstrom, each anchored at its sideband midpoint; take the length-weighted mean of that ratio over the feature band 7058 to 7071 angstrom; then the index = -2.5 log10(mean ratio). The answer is 0.05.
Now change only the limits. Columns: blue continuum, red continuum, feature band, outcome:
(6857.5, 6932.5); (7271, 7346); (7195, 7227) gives 0.073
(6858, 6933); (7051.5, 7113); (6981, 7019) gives -0.024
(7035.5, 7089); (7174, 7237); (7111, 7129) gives -0.012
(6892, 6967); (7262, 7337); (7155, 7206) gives 0.073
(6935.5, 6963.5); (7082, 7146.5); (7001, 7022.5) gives -0.015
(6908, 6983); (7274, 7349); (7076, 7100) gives 0.048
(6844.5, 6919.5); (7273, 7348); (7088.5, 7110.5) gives 0.051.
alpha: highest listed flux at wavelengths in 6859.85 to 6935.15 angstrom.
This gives 13.5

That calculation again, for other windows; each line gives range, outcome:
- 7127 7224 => 13.2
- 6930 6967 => 12.5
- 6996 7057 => 13.6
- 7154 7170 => 12.1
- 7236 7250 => 13.3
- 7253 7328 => 14.8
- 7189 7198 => 11.8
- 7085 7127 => 12.8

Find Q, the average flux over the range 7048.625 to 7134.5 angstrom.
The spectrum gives 12.1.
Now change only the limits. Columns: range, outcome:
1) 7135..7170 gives 11.8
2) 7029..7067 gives 12.7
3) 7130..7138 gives 12.3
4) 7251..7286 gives 12.3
